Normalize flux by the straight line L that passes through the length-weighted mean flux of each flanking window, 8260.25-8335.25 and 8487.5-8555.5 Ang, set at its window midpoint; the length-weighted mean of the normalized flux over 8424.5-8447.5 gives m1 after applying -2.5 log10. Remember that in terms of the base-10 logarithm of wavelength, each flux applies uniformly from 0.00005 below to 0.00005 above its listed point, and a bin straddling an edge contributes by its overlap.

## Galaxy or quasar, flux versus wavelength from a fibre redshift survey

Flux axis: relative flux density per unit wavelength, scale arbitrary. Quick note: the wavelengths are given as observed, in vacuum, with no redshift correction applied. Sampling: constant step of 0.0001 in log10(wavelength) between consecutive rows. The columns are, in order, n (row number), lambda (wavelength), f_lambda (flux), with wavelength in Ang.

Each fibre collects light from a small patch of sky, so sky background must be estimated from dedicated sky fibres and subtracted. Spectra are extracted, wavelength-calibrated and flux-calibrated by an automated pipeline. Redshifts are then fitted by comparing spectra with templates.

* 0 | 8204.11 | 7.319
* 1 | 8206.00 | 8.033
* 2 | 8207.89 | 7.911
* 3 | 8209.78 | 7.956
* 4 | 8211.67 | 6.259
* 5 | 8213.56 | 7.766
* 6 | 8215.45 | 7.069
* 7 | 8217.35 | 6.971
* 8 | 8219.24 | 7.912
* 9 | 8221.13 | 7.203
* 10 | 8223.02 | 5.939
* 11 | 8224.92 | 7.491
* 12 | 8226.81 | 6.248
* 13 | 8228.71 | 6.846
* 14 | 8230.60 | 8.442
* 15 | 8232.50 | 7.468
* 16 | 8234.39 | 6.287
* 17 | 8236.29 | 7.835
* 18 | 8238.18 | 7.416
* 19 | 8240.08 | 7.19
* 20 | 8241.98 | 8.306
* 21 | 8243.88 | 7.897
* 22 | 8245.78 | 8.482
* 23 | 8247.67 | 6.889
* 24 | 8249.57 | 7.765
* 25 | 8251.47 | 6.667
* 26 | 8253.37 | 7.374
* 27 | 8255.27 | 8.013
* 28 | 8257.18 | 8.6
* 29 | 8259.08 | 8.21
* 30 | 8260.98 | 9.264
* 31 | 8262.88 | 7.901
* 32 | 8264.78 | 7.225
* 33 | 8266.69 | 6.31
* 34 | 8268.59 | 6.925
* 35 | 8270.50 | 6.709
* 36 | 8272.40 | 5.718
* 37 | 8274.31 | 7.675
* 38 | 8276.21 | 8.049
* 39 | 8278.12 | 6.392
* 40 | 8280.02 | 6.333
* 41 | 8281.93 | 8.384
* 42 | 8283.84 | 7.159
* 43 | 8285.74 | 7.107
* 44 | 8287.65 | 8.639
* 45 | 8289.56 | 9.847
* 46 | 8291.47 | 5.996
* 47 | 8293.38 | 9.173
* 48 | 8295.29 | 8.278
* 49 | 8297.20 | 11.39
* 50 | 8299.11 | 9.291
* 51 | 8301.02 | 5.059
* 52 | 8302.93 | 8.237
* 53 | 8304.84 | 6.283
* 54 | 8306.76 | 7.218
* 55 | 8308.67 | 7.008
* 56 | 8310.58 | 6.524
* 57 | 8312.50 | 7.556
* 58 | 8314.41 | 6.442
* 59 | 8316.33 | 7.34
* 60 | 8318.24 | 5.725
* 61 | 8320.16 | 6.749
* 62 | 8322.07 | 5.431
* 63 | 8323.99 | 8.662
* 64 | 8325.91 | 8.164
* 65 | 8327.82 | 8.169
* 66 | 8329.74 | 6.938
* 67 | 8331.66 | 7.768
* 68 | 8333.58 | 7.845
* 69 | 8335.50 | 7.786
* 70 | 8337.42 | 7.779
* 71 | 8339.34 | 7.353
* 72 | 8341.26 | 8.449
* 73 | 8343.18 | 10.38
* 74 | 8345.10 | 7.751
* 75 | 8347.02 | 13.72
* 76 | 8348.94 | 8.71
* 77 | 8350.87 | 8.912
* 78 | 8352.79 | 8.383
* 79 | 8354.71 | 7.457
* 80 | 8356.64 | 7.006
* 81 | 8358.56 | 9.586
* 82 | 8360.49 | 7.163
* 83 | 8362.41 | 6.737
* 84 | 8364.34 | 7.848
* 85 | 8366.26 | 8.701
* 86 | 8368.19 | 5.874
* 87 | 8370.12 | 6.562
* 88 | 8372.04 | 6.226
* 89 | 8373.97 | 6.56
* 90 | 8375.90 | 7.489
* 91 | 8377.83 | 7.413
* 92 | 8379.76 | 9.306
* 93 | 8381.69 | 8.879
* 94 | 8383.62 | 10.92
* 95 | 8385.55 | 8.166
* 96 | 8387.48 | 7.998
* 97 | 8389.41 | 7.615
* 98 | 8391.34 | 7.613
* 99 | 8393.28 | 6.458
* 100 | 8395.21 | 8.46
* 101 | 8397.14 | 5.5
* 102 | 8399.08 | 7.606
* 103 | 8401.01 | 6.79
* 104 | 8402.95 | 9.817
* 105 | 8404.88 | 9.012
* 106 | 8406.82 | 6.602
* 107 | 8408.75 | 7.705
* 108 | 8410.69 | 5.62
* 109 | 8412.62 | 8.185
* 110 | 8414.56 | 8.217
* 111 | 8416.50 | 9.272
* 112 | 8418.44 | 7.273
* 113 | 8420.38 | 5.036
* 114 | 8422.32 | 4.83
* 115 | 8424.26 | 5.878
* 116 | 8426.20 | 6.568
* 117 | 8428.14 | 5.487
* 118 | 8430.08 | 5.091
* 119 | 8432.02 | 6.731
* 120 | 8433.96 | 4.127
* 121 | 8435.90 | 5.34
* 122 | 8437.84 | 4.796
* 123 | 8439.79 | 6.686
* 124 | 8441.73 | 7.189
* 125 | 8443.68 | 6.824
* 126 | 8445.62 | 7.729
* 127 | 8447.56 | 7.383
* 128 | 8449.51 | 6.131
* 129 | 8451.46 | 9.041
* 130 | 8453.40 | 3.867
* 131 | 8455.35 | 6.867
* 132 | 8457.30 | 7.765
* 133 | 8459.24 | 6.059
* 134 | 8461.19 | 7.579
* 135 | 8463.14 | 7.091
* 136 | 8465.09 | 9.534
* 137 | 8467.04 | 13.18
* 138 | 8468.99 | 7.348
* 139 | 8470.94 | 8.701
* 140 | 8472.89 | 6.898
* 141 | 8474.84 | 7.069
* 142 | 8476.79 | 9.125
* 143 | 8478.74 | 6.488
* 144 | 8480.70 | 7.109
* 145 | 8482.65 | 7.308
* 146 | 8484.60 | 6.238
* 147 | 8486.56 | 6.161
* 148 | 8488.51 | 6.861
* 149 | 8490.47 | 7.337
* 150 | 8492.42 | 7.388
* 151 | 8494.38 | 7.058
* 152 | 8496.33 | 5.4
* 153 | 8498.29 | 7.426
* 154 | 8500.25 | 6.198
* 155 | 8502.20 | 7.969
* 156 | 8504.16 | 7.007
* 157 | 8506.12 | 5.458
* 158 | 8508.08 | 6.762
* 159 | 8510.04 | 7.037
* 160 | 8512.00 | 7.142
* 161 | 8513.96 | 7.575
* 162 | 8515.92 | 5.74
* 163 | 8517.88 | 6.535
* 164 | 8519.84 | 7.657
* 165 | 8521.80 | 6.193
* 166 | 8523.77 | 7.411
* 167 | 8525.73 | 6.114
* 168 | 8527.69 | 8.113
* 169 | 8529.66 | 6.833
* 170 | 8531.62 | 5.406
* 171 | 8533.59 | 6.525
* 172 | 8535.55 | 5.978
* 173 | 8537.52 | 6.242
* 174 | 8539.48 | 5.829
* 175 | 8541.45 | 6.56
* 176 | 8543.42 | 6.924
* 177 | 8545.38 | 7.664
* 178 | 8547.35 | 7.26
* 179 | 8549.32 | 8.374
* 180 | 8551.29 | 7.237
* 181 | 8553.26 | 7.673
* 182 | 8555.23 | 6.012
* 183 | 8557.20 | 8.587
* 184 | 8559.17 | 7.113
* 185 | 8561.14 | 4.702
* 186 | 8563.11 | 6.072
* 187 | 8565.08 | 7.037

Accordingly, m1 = 0.160 mag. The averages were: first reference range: 7.46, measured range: 6.1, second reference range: 6.83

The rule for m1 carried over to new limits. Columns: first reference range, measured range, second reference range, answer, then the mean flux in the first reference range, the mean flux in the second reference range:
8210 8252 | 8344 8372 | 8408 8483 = -0.14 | 7.31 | 7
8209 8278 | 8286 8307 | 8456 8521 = -0.11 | 7.38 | 7.27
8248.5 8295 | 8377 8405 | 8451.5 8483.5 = -0.06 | 7.57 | 7.67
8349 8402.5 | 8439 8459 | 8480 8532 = 0.04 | 7.71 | 6.81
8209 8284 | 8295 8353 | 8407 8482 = -0.10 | 7.36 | 6.99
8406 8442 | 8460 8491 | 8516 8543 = -0.20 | 6.33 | 6.55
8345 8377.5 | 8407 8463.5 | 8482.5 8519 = 0.12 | 7.92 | 6.76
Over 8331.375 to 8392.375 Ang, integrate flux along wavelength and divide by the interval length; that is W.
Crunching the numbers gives 8.13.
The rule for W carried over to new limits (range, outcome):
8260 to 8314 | 7.55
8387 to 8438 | 6.82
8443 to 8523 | 7.18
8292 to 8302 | 8.53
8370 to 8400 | 7.7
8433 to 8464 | 6.53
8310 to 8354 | 7.95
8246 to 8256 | 7.42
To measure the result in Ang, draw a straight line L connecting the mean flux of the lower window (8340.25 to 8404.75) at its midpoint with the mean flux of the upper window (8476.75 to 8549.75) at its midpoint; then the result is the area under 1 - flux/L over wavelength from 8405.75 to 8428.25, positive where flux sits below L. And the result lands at 2.6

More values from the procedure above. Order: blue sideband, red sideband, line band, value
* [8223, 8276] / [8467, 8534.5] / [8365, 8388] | -2.0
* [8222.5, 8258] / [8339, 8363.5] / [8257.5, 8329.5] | 4.6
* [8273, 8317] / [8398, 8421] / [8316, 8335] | 0.8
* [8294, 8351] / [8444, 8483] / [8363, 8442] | 6.4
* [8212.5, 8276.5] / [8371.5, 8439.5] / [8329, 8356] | -4.8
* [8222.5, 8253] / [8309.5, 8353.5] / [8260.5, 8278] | 0.8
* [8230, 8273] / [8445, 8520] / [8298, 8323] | 1.9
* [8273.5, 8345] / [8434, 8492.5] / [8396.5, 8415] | -0.4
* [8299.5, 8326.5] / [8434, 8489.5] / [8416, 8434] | 2.7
